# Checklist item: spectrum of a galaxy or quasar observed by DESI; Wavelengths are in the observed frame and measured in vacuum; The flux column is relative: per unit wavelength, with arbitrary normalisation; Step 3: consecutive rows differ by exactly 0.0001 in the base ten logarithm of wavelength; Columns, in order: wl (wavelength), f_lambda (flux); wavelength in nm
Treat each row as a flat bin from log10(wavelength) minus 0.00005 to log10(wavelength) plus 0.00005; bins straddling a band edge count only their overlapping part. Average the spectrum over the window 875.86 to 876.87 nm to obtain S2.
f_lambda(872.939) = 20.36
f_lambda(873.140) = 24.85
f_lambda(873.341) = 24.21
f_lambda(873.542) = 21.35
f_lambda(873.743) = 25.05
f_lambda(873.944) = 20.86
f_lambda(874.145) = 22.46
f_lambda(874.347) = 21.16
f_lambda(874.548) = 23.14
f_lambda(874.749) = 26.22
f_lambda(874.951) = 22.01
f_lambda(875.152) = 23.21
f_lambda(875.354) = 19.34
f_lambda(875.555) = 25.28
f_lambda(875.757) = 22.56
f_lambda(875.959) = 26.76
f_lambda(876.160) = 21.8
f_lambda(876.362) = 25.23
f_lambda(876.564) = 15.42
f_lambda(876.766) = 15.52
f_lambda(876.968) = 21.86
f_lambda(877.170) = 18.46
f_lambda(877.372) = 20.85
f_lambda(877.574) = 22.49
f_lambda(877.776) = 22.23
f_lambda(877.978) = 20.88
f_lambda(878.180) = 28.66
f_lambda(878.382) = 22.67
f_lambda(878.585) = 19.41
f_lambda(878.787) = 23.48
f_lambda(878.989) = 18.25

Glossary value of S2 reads 20.9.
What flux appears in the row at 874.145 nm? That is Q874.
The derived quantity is 22.46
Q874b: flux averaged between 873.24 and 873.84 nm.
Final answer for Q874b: 23.5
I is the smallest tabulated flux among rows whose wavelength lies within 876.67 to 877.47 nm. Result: 15.52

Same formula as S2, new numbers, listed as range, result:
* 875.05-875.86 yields 22.6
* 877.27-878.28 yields 23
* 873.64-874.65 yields 22.6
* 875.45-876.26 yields 24.1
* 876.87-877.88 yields 21.2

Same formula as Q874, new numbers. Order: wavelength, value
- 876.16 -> 21.8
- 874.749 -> 26.22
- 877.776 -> 22.23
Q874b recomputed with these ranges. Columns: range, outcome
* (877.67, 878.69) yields 22.8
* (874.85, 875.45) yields 21.5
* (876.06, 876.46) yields 23.5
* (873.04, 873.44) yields 24.5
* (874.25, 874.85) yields 23.5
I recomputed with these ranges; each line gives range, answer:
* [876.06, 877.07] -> 15.42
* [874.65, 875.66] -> 19.34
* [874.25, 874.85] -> 21.16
